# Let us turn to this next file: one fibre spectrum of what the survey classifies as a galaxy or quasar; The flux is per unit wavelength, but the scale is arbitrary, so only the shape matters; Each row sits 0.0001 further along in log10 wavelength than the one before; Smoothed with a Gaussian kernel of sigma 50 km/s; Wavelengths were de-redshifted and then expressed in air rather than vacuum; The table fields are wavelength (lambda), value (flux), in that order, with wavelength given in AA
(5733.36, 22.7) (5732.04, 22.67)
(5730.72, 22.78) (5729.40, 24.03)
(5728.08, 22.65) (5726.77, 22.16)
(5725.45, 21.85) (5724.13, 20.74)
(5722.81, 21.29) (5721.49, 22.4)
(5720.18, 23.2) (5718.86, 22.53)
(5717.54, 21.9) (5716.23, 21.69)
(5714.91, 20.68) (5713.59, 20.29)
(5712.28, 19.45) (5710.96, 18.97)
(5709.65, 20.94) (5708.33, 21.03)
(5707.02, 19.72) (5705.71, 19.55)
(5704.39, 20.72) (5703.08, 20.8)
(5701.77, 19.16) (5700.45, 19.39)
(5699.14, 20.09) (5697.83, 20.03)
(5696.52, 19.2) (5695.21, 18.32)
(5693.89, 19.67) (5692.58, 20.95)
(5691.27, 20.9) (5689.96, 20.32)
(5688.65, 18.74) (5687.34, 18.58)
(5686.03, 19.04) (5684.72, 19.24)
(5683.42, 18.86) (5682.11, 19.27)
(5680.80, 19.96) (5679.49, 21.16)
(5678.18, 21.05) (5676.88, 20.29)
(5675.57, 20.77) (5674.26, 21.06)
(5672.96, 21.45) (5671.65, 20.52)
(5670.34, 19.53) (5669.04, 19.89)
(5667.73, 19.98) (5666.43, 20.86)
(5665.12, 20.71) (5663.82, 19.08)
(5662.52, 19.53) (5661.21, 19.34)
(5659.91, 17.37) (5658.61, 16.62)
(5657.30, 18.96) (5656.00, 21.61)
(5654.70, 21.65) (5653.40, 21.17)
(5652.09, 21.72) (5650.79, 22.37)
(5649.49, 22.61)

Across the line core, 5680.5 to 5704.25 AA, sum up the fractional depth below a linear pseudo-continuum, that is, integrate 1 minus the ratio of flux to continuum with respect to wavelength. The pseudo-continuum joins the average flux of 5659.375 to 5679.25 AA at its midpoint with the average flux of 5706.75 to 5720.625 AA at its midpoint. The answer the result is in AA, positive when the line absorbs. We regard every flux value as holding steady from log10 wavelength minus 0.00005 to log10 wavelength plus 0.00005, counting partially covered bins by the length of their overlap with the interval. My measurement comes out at 1.1 AA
